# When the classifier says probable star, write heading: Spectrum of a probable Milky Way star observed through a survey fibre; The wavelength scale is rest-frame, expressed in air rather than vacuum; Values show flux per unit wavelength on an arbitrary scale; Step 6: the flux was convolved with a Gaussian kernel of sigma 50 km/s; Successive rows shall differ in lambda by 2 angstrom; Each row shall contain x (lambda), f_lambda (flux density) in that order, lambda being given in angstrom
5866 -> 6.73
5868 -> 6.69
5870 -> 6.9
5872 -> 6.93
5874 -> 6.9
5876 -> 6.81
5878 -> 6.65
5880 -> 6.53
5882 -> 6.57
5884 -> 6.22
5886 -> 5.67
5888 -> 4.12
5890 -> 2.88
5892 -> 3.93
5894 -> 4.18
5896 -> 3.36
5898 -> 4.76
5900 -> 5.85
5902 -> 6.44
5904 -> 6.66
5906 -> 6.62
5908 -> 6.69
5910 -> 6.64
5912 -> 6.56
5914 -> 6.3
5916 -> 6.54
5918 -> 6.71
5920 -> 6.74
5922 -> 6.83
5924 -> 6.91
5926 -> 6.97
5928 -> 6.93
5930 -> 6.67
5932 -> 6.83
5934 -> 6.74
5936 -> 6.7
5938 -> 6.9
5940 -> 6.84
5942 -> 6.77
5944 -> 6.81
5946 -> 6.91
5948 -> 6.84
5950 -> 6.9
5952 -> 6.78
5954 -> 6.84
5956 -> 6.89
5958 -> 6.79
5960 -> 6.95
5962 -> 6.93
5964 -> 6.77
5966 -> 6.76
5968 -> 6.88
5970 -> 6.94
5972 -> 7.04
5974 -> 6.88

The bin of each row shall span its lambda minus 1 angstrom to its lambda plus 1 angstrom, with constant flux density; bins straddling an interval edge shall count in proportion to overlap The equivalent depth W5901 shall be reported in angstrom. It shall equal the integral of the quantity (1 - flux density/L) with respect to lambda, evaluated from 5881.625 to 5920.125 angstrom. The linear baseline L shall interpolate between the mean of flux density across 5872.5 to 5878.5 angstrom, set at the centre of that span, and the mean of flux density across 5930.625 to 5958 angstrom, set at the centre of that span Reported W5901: 6.7 angstrom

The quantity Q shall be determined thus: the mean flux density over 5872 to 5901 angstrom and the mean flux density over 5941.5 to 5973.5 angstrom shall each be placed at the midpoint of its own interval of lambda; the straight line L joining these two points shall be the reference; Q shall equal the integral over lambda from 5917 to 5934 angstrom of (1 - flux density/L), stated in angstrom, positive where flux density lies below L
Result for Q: -1.7 angstrom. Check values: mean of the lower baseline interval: 5.37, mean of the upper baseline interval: 6.86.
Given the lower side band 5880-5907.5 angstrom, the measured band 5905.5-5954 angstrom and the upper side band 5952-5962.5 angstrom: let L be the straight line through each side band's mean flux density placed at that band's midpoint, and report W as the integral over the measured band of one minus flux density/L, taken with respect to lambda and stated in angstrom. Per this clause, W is -4.8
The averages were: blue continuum 5.25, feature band 6.76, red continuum 6.87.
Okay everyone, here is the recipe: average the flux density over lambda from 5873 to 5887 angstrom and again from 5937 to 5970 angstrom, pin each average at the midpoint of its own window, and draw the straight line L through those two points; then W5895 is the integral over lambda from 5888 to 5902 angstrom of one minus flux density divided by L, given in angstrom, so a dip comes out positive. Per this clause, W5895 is 4.8 angstrom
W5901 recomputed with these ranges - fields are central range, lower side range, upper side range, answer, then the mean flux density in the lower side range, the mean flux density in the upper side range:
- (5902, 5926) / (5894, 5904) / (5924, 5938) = -3.0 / 5.17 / 6.82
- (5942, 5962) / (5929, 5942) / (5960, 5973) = 0.0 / 6.78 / 6.89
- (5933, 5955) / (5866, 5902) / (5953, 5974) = -0.8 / 5.64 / 6.88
